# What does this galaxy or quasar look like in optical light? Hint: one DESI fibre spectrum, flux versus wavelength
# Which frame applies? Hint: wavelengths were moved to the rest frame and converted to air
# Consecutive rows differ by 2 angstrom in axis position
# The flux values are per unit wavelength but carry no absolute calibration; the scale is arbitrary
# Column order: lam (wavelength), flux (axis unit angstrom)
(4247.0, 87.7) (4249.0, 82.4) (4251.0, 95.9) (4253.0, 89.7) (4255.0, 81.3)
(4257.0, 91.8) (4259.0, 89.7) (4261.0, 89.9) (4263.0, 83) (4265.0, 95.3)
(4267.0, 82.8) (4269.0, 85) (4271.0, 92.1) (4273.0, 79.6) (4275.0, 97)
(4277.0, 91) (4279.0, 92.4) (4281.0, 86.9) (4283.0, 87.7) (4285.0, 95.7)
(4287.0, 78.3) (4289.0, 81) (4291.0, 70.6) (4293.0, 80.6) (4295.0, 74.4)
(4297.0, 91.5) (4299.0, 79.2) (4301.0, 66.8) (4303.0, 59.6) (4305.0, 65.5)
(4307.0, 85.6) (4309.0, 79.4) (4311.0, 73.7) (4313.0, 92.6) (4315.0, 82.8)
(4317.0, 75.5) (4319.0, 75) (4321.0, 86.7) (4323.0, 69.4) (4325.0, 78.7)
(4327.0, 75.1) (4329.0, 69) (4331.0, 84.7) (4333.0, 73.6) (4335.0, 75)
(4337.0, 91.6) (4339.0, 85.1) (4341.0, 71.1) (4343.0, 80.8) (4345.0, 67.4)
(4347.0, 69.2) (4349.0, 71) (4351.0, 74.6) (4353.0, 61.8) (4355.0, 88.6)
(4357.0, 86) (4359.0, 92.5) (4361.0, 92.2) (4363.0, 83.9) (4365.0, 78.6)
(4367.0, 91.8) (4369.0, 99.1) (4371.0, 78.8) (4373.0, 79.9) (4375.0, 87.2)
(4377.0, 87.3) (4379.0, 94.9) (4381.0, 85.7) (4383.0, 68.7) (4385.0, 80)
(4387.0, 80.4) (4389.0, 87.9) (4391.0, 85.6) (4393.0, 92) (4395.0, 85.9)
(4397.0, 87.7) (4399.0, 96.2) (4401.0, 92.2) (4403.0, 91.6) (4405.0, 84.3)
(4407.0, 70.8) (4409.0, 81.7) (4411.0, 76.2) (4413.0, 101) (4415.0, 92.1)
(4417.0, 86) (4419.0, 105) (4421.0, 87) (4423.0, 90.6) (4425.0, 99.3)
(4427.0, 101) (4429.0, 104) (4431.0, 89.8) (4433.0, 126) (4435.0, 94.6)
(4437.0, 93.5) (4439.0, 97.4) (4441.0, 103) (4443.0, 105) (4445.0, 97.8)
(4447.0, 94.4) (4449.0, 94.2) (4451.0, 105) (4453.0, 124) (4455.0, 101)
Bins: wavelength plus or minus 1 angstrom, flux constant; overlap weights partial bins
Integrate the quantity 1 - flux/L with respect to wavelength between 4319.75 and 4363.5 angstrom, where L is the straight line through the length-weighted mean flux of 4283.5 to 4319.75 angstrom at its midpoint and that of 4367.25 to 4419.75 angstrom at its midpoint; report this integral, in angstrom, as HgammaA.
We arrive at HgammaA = 1.9 angstrom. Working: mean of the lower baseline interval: 78.4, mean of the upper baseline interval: 86.8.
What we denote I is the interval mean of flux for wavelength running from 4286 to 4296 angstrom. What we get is 77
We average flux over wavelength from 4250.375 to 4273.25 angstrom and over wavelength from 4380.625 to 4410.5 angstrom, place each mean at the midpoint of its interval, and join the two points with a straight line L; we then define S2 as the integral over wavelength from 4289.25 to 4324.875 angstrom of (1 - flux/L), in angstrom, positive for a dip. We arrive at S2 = 4.0 angstrom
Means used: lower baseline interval 88.2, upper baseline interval 84.6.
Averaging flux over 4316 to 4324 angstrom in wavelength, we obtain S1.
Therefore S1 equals 76.7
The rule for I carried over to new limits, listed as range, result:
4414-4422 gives 92.5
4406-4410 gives 76.2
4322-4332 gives 75.4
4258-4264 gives 87.5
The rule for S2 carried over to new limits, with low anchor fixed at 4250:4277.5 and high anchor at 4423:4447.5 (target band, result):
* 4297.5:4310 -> 2.5 angstrom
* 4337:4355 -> 3.8 angstrom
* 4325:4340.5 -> 2.4 angstrom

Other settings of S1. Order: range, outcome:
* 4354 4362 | 89.8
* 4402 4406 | 87.9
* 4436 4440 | 95.5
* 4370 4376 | 82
